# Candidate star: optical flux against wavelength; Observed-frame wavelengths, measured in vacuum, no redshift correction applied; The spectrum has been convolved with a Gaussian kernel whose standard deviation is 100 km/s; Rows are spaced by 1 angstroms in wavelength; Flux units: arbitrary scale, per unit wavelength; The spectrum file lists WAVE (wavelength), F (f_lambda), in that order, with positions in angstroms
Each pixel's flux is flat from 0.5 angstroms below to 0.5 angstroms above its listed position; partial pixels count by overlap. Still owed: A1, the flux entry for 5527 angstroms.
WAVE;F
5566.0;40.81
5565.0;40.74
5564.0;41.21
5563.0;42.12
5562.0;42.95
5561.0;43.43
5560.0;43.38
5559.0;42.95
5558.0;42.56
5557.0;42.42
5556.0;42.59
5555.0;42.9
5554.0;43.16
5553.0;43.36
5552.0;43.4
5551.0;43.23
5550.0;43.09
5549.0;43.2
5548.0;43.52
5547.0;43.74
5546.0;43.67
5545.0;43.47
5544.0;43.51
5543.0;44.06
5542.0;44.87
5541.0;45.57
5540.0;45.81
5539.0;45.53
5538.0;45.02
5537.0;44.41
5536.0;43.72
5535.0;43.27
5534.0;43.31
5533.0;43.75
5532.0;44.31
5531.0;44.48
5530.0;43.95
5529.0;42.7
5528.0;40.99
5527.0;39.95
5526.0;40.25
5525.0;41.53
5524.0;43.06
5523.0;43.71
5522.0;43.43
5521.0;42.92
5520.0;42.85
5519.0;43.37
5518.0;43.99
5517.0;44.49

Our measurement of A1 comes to 39.95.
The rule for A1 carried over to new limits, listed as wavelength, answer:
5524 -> 43.06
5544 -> 43.51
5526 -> 40.25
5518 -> 43.99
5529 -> 42.7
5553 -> 43.36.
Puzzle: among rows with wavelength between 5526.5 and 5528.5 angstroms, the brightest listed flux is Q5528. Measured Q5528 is 40.99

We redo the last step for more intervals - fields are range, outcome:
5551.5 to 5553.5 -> 43.4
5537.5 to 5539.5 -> 45.53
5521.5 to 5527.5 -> 43.71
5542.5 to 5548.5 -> 44.06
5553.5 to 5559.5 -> 43.16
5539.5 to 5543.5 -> 45.81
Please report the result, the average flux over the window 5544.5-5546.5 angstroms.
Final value 43.6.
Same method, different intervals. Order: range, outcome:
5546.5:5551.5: 43.4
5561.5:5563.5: 42.5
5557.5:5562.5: 43.1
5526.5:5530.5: 41.9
